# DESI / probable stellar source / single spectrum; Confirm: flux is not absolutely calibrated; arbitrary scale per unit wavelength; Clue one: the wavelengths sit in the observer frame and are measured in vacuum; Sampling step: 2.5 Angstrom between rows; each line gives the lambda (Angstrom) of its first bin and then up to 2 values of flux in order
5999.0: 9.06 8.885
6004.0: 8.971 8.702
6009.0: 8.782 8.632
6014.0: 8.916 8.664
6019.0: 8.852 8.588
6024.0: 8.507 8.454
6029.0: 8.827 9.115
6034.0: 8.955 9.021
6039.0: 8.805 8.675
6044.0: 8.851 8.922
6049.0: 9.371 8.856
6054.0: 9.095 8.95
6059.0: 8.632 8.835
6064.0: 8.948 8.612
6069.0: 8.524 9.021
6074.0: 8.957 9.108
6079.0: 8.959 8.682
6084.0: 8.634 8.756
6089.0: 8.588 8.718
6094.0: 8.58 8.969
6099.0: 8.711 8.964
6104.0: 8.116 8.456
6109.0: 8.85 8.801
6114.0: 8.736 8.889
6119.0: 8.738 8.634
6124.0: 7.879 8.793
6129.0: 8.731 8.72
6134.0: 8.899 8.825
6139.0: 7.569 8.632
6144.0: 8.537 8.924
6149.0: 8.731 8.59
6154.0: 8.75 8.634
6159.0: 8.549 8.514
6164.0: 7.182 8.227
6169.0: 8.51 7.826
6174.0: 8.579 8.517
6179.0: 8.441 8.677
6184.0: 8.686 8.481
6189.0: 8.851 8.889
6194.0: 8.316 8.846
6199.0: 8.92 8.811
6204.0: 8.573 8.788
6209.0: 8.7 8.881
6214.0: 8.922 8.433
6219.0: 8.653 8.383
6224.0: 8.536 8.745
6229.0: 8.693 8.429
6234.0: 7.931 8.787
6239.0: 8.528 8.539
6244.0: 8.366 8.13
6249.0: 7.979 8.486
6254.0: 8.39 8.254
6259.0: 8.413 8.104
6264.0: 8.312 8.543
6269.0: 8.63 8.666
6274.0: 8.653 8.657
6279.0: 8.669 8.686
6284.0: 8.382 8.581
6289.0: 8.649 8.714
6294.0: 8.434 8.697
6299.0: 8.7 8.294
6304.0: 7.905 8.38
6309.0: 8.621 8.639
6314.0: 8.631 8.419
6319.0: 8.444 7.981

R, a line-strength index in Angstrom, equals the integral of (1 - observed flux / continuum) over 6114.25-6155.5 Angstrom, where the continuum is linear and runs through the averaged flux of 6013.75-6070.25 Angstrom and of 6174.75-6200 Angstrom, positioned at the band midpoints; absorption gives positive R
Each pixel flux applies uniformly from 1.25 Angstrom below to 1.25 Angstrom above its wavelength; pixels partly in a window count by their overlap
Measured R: 0.5 Angstrom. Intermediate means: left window 8.82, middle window 8.62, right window 8.66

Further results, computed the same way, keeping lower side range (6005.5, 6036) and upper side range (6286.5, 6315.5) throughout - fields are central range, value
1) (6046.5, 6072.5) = -0.5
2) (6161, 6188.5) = 0.9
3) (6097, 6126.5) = 0.2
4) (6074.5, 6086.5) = -0.2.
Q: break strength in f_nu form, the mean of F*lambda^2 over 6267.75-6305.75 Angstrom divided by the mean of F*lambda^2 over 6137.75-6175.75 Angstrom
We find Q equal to 1.06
